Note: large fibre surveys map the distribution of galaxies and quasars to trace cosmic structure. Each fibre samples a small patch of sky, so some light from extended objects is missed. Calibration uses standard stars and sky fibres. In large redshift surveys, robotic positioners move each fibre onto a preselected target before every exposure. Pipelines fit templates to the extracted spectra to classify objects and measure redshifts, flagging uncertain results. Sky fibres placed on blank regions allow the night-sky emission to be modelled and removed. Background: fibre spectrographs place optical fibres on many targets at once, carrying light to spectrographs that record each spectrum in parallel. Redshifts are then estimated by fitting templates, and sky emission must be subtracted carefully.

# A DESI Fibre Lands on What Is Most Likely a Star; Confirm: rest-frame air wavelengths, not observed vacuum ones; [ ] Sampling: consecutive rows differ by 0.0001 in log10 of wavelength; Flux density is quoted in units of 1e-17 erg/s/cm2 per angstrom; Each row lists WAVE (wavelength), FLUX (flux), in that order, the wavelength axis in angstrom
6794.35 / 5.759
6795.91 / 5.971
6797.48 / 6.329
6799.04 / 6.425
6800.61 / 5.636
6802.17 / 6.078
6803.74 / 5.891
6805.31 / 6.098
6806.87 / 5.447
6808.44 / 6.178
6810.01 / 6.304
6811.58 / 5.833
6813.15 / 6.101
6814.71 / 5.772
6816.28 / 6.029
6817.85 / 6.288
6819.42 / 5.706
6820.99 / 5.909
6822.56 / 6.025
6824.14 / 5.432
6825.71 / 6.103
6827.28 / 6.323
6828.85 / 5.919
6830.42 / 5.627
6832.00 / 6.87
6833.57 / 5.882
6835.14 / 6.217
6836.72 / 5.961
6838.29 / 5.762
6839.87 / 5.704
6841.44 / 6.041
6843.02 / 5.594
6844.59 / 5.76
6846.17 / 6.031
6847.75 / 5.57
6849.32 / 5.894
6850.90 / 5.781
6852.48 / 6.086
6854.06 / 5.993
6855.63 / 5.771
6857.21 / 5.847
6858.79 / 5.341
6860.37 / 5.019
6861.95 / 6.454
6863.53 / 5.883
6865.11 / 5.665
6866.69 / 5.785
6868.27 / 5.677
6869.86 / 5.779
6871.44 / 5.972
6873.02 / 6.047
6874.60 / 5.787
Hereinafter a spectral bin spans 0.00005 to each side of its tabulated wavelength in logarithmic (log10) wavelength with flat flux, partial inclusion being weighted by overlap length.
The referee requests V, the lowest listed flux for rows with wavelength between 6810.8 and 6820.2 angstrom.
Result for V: 5.706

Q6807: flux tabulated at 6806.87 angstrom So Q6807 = 5.447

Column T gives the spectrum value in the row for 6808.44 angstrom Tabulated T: 6.178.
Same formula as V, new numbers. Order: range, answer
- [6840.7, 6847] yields 5.594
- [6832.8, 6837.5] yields 5.882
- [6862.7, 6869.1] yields 5.665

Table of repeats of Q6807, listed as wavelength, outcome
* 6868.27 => 5.677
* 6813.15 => 6.101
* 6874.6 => 5.787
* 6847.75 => 5.57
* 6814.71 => 5.772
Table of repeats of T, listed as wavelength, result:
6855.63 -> 5.771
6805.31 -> 6.098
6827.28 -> 6.323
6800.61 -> 5.636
